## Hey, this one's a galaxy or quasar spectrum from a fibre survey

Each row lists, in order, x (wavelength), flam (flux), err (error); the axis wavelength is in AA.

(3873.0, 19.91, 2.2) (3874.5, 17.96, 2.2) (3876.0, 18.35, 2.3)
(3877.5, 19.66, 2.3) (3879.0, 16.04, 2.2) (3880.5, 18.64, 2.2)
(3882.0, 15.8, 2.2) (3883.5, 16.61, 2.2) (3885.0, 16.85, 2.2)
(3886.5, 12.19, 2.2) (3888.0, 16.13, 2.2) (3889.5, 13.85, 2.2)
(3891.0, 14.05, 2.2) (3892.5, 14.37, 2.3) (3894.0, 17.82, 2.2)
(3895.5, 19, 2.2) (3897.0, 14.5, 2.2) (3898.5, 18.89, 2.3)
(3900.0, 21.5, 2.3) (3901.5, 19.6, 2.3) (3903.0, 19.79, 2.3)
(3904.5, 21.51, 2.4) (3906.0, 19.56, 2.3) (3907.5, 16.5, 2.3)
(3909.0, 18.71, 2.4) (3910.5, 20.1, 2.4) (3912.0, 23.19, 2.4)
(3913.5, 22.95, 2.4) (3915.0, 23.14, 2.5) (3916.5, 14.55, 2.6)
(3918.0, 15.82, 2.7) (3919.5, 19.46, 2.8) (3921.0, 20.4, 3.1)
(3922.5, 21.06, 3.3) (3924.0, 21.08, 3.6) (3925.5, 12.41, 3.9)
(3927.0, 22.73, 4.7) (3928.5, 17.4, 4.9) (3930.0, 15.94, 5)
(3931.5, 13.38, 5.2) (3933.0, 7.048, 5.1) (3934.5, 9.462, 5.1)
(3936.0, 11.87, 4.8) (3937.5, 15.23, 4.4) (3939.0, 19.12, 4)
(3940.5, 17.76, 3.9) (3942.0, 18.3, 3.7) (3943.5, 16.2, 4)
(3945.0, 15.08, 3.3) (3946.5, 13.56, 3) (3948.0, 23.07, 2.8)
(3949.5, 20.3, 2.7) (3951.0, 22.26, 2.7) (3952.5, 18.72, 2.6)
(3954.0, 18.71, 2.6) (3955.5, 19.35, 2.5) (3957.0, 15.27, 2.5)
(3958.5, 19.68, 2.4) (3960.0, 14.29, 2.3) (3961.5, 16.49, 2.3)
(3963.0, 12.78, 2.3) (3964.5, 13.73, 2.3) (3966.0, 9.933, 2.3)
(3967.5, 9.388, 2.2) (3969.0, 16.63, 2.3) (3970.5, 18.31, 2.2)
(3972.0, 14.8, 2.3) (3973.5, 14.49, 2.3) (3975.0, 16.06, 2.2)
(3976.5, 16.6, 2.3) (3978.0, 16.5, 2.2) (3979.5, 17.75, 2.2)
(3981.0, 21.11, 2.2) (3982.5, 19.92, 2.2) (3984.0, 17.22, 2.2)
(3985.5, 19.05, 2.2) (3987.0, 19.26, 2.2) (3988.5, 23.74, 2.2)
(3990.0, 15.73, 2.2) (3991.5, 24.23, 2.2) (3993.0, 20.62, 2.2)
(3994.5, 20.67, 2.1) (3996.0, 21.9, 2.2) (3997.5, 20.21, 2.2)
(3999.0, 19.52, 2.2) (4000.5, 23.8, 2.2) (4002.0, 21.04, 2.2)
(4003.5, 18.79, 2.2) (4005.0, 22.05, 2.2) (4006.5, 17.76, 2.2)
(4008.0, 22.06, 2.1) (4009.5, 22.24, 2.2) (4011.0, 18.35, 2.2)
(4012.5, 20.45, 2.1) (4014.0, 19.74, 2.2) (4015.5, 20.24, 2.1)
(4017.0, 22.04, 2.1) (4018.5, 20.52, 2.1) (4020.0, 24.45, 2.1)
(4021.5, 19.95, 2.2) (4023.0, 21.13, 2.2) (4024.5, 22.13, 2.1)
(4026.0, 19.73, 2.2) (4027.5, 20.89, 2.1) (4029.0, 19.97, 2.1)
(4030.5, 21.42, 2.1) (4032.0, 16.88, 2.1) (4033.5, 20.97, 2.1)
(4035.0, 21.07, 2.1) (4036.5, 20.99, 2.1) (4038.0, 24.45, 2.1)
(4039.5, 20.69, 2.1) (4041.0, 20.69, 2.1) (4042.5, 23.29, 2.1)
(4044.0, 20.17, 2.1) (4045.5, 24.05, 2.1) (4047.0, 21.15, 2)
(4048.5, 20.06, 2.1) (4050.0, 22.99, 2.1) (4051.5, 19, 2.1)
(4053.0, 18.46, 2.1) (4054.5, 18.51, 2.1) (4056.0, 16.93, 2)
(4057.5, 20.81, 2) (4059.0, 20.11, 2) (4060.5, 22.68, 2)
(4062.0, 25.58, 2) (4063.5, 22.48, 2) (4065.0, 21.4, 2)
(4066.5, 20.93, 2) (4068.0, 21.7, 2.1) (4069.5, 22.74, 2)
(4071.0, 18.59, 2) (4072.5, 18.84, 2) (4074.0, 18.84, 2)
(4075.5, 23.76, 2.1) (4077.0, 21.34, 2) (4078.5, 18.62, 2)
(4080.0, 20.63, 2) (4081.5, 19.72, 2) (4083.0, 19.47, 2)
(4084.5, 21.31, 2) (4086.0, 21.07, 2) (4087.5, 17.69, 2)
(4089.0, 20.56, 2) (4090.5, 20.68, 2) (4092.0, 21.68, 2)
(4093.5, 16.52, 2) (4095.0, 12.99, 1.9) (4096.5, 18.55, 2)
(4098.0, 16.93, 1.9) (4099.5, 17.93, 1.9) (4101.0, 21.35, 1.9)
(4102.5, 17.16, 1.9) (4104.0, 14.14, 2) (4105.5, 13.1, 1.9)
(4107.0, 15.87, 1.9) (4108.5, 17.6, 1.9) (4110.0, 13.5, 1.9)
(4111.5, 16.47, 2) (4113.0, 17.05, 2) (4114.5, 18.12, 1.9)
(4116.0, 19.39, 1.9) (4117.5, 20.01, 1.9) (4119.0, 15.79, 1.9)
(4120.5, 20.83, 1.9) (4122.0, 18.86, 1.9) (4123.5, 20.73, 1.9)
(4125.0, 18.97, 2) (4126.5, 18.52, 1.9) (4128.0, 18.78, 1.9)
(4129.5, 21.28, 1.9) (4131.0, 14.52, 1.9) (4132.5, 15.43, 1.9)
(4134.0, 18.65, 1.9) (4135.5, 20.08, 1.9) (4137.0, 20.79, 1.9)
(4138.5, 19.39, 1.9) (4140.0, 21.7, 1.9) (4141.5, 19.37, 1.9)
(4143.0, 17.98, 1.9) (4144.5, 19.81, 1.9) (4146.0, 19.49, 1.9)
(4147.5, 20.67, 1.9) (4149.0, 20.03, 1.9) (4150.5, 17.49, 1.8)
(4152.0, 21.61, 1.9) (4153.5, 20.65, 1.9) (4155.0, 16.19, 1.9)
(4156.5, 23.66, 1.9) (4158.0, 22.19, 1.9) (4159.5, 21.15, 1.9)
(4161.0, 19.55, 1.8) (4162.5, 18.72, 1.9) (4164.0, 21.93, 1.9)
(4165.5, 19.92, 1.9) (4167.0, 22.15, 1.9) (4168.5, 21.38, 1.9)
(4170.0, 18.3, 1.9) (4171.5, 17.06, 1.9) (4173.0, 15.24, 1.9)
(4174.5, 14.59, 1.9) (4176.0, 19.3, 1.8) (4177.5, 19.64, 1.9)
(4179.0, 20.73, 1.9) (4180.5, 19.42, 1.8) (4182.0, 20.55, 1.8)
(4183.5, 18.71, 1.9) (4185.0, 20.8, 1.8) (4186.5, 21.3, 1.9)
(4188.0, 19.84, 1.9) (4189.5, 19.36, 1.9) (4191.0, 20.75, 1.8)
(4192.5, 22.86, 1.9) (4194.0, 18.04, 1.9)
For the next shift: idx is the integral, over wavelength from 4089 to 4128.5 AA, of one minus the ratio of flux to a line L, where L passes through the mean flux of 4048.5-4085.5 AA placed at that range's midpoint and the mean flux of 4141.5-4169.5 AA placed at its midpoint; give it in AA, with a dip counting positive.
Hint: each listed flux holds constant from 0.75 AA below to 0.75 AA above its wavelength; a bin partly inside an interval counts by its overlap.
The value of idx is 5.1 AA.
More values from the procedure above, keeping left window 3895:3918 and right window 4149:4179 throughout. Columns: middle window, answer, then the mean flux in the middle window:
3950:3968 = 3.2 AA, 16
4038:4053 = -1.4 AA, 21.4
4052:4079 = -1.6 AA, 20.7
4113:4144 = 1.0 AA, 18.9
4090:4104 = 1.1 AA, 17.9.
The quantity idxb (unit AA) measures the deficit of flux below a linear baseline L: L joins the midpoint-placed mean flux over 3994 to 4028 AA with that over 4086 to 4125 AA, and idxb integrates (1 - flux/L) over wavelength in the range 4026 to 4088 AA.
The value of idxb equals -4.4 AA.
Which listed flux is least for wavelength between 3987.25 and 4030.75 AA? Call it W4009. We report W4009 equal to 15.73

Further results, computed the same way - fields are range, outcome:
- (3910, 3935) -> 7.048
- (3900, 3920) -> 14.55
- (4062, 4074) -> 18.59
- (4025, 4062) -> 16.88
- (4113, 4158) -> 14.52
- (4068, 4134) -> 12.99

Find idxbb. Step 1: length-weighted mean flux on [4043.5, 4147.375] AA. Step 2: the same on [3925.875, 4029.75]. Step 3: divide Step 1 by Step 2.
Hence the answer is 1.06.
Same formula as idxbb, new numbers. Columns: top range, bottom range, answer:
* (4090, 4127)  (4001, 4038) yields 0.85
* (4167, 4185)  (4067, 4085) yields 0.92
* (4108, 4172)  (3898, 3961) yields 1.07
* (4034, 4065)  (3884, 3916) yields 1.16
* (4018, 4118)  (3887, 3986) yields 1.15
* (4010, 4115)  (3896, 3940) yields 1.11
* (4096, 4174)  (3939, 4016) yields 1.02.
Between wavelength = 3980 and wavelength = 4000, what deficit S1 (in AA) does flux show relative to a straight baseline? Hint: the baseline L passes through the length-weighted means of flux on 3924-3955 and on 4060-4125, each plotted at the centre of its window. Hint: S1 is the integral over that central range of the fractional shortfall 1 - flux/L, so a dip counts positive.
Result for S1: -3.27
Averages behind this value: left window 16.6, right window 19.1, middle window 20.3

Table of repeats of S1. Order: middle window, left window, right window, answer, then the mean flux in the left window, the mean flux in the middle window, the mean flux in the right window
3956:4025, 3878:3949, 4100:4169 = -3.29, 17.3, 18.7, 18.9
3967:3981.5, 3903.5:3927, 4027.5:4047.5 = 2.94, 19.5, 16.2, 21.2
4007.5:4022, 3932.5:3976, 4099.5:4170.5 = -3.54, 15.8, 21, 18.9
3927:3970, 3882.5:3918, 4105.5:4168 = 5.50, 18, 15.9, 19.1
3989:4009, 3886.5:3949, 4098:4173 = -3.08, 17.4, 20.7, 18.8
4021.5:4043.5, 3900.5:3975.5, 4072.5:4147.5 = -3.66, 17.2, 21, 18.7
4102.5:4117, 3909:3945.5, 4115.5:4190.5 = 2.12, 17.3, 16.3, 19.5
